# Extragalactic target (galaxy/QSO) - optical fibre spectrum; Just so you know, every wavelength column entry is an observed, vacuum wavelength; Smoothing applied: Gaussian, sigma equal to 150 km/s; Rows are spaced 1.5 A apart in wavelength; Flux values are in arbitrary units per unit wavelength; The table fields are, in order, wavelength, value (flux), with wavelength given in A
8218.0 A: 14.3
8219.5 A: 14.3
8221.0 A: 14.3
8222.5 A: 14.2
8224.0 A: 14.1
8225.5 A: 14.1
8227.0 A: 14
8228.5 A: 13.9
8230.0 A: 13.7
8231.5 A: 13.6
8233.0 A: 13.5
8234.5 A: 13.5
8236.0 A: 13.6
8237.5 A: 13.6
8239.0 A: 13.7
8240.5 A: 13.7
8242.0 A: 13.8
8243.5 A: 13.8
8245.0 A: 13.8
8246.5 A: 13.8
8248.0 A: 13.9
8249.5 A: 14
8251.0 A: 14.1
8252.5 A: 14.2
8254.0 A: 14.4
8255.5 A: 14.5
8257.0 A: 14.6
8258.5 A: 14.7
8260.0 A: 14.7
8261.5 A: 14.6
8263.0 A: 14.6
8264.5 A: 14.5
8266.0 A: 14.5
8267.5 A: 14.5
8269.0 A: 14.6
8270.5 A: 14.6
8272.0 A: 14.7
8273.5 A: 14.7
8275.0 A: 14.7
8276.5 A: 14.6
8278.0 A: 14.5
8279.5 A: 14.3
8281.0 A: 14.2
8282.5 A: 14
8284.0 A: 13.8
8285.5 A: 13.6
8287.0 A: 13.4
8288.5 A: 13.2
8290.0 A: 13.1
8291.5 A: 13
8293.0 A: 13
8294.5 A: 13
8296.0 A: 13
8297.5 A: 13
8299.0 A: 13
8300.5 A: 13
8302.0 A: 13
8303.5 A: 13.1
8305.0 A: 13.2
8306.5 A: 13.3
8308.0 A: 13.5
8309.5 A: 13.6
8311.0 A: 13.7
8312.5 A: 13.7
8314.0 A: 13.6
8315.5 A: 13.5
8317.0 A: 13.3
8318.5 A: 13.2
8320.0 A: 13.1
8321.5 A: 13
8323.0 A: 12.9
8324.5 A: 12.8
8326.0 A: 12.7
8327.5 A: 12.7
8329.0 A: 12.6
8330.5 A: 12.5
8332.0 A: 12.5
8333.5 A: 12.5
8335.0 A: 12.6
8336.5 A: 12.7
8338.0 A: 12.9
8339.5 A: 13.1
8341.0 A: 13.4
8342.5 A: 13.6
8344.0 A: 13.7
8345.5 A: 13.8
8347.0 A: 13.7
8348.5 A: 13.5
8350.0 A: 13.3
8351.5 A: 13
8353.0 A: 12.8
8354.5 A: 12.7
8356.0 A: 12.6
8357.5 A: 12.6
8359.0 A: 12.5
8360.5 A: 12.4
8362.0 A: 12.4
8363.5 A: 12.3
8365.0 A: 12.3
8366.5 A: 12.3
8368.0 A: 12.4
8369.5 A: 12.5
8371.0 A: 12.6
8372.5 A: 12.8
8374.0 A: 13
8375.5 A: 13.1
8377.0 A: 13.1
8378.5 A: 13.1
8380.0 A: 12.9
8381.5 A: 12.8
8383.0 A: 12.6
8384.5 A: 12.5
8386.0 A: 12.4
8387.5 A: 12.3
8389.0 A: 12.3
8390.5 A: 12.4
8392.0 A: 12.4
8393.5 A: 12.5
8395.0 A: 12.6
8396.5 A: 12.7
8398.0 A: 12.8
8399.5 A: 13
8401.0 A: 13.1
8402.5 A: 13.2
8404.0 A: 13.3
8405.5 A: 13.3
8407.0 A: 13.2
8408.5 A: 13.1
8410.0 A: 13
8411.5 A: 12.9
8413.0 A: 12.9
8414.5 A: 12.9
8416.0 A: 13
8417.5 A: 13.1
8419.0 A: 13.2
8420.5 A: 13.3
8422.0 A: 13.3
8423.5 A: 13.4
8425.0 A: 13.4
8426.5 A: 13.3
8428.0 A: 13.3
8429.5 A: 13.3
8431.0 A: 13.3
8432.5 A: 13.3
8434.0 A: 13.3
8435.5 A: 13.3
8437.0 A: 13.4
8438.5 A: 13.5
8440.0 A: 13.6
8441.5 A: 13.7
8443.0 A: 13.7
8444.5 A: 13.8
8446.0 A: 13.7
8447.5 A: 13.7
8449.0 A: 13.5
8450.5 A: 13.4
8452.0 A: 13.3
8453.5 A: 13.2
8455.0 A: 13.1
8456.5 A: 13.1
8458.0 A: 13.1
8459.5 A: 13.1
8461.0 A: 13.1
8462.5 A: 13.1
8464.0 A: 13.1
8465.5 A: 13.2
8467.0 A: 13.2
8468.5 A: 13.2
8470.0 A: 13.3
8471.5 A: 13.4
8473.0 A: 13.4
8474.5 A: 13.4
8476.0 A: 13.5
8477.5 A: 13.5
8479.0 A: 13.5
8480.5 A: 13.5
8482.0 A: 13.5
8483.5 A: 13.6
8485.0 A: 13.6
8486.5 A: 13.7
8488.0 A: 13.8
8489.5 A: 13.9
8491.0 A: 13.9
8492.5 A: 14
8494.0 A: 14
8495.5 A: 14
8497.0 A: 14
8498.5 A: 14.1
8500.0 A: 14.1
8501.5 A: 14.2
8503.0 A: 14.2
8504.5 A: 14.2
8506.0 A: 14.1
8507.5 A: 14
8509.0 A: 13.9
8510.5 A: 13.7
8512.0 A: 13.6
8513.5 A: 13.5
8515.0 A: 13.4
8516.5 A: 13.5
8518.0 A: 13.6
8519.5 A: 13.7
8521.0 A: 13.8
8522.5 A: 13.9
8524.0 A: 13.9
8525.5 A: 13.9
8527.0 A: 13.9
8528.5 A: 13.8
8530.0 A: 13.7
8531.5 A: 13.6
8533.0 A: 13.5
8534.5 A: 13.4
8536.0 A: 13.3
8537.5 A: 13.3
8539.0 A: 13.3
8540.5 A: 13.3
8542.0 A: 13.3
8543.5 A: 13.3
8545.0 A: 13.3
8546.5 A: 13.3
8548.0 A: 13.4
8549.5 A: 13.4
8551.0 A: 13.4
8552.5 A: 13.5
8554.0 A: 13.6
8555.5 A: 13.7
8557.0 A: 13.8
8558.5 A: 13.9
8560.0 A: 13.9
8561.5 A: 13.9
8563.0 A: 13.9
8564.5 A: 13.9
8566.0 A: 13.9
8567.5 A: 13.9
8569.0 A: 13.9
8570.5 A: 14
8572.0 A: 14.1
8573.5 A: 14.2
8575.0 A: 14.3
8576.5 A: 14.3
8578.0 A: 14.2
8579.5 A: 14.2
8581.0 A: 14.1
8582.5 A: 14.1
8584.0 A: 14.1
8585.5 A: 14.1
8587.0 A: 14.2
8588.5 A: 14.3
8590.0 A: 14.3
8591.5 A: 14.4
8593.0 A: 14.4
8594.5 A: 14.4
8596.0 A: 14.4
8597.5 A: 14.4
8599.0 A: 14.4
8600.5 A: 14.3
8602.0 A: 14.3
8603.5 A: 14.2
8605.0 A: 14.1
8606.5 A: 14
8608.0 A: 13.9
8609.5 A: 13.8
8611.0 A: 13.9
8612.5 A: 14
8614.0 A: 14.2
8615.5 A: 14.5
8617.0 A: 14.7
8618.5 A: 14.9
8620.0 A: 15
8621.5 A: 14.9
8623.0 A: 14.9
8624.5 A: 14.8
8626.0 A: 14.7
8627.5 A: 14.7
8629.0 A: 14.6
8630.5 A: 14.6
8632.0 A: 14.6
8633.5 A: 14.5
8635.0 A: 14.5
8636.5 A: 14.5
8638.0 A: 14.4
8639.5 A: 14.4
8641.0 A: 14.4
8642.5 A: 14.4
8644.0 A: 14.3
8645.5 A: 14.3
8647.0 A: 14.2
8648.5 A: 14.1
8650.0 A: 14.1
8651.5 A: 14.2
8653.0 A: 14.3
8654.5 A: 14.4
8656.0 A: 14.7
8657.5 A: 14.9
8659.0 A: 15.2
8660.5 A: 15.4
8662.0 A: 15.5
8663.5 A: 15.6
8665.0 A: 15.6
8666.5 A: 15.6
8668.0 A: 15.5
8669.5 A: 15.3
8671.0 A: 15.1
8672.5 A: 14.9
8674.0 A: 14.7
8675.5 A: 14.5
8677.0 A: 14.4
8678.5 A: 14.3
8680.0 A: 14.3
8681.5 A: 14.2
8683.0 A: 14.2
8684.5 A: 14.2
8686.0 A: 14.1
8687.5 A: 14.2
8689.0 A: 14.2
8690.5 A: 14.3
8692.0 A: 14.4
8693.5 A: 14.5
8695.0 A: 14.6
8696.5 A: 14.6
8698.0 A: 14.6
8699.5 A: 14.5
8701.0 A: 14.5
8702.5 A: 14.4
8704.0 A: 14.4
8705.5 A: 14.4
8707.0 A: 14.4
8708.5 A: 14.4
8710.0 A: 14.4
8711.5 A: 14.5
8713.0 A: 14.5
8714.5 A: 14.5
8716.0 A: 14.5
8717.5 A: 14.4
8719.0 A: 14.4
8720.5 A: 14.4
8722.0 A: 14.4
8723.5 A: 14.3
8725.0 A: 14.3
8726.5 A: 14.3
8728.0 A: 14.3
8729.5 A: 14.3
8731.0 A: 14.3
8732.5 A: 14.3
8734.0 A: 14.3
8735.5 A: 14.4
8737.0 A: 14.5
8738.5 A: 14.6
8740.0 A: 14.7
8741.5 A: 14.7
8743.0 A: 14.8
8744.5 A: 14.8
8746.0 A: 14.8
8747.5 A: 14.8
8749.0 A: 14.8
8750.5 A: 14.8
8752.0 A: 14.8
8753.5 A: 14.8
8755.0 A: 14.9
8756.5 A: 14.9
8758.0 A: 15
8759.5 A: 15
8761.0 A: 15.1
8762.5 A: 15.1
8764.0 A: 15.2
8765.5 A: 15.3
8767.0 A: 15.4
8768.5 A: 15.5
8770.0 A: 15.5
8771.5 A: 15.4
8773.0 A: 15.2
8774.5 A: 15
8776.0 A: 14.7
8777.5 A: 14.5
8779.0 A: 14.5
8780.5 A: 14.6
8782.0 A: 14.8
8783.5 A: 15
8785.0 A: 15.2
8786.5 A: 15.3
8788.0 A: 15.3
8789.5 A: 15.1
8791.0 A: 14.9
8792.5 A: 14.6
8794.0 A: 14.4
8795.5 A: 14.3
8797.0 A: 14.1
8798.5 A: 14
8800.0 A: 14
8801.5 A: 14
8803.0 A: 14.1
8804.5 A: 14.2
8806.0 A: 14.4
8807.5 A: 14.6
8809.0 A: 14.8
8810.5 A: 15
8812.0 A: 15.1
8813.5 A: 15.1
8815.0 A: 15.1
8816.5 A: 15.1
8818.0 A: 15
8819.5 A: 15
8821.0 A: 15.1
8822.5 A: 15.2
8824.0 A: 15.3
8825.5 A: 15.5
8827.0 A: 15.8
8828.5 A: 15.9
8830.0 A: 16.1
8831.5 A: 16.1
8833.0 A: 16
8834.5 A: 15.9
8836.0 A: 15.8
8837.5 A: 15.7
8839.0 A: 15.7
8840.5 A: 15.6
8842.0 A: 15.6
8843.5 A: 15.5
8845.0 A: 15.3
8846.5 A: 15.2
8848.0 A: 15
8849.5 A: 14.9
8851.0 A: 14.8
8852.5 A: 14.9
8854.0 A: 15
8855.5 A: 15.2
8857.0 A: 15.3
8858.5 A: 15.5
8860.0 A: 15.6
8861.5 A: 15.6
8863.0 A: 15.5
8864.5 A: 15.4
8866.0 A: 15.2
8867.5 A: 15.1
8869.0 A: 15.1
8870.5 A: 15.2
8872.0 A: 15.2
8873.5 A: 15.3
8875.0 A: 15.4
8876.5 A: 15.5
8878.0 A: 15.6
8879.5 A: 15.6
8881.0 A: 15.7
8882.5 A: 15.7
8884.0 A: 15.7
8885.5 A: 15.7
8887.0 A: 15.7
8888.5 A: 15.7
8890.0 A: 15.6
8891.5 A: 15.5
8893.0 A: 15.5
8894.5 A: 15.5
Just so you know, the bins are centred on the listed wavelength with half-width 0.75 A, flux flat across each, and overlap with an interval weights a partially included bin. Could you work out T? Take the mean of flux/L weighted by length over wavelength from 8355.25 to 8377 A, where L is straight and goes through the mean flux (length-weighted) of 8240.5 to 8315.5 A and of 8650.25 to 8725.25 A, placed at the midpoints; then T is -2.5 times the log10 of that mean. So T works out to 0.12 mag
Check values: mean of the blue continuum 13.9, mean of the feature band 12.6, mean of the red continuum 14.6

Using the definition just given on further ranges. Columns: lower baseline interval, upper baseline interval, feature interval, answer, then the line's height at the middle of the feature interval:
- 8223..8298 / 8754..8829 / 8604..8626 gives 0.01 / 14.6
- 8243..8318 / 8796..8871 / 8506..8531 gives 0.05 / 14.4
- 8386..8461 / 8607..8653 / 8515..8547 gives 0.02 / 13.8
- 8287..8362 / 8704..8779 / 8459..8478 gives 0.03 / 13.6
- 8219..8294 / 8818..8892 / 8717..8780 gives 0.03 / 15.2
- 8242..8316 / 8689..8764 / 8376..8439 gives 0.09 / 14.1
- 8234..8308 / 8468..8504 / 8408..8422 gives 0.06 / 13.8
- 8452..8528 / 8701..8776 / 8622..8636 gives -0.03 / 14.2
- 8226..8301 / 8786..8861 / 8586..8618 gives 0.03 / 14.6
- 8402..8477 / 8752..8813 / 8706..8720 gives 0.01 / 14.5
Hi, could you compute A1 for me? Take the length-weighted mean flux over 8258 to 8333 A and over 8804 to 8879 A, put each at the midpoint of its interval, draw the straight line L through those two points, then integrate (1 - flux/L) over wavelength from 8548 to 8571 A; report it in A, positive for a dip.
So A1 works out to 1.1 A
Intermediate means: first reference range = 13.6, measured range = 13.8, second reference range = 15.3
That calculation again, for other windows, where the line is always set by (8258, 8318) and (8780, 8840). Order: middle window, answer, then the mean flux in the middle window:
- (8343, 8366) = 1.7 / 12.9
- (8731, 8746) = 0.3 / 14.6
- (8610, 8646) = 0.2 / 14.5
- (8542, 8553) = 0.8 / 13.4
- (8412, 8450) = 2.1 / 13.4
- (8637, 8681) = -0.1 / 14.7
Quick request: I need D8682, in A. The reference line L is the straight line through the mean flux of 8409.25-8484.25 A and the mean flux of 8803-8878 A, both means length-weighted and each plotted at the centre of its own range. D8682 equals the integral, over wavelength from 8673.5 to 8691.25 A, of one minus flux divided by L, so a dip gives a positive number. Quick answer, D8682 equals 0.2 A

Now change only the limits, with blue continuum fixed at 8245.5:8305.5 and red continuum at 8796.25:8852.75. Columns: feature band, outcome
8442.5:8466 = 1.7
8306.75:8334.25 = 1.9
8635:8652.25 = 0.5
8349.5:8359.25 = 0.9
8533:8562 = 2.1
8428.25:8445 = 1.0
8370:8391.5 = 2.2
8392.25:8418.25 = 2.3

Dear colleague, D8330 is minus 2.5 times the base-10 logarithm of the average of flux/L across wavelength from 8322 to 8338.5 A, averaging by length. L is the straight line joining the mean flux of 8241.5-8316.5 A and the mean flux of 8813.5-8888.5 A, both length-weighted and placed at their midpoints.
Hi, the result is 0.11 mag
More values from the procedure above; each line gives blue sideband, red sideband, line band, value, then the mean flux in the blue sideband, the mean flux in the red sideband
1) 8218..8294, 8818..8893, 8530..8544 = 0.103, 14.1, 15.5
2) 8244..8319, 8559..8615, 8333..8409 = 0.090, 13.9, 14.1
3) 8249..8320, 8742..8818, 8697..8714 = 0.017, 13.9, 14.8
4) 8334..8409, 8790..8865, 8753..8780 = -0.018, 12.8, 15.1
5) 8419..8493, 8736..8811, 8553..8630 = -0.017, 13.4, 14.8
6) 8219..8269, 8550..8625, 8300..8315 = 0.057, 14.1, 14.2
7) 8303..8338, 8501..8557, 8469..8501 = -0.015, 13.1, 13.6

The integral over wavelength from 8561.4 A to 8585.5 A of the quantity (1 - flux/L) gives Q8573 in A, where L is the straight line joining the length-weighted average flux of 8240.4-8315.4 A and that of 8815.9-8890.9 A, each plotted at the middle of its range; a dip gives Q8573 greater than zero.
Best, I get 1.0 A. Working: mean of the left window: 13.9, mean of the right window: 15.4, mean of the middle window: 14.1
